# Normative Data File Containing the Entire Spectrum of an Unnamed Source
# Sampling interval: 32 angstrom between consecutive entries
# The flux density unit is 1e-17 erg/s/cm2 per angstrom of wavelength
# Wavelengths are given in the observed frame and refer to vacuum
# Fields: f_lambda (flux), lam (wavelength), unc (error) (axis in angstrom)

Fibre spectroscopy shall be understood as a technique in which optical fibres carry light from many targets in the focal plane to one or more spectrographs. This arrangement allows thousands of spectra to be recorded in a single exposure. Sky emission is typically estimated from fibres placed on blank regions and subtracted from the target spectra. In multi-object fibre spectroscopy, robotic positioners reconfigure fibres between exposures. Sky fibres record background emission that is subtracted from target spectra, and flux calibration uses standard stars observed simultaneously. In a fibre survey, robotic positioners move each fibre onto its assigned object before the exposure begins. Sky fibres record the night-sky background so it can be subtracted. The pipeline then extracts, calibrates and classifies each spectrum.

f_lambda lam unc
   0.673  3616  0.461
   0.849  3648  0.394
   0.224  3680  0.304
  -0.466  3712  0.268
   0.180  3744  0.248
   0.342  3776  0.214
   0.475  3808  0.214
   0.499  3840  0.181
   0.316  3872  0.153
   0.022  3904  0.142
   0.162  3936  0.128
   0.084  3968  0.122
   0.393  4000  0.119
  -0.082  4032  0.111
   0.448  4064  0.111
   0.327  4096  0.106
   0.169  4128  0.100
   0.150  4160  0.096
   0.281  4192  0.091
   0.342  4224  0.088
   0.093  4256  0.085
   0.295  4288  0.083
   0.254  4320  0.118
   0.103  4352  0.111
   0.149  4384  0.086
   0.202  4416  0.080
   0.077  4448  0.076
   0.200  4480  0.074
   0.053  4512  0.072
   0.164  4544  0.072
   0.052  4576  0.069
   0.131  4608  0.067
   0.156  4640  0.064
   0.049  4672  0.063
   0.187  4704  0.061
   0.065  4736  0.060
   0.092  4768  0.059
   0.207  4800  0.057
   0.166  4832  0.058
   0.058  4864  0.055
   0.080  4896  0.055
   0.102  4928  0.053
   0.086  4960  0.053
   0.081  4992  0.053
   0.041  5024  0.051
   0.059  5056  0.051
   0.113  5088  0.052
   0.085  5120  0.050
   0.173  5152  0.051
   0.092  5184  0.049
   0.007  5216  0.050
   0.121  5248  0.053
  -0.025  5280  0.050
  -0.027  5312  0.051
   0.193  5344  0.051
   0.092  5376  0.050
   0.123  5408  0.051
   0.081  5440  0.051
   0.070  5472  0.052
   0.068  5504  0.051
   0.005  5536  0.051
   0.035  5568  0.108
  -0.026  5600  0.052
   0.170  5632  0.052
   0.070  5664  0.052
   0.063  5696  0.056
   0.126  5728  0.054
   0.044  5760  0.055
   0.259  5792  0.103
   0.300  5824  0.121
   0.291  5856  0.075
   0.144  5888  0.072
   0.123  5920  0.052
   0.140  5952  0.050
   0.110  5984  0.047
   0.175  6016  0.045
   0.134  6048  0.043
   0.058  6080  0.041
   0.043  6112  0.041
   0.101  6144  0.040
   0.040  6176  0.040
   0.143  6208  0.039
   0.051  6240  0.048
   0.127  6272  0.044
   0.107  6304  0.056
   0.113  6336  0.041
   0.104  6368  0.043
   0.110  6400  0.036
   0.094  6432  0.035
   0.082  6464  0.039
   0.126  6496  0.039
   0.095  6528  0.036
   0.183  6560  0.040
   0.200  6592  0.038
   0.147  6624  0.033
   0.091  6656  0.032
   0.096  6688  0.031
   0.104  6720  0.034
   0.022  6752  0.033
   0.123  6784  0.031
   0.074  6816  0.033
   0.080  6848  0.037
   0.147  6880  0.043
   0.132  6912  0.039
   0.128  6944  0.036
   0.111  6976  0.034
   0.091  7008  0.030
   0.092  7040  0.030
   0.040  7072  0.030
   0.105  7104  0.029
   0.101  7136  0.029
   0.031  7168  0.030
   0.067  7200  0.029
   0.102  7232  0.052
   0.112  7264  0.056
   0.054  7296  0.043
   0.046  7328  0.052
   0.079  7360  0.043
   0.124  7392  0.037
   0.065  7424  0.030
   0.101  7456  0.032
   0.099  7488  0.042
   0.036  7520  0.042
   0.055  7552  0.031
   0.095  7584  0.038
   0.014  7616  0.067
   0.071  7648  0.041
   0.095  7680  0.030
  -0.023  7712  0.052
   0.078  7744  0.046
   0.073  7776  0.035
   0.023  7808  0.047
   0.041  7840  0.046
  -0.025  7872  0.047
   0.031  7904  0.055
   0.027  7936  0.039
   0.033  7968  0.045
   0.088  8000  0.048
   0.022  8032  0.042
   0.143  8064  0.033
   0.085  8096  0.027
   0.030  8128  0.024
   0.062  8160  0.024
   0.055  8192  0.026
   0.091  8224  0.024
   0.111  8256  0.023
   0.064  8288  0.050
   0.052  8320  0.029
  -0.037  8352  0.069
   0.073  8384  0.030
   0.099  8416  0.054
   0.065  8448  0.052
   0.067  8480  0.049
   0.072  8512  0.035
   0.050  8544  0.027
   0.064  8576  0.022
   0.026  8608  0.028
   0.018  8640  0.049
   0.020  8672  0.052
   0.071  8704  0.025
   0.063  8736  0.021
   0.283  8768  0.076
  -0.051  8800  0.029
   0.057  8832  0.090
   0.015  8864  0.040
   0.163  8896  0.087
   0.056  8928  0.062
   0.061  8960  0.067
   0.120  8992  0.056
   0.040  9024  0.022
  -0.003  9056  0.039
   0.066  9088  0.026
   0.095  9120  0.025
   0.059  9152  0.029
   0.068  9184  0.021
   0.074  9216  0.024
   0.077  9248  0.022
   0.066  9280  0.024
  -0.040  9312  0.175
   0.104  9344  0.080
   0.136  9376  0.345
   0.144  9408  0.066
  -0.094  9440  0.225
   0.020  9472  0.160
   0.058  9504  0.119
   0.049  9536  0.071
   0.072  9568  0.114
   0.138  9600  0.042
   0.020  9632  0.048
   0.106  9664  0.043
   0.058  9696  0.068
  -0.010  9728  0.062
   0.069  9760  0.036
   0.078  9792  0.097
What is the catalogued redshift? 1.35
